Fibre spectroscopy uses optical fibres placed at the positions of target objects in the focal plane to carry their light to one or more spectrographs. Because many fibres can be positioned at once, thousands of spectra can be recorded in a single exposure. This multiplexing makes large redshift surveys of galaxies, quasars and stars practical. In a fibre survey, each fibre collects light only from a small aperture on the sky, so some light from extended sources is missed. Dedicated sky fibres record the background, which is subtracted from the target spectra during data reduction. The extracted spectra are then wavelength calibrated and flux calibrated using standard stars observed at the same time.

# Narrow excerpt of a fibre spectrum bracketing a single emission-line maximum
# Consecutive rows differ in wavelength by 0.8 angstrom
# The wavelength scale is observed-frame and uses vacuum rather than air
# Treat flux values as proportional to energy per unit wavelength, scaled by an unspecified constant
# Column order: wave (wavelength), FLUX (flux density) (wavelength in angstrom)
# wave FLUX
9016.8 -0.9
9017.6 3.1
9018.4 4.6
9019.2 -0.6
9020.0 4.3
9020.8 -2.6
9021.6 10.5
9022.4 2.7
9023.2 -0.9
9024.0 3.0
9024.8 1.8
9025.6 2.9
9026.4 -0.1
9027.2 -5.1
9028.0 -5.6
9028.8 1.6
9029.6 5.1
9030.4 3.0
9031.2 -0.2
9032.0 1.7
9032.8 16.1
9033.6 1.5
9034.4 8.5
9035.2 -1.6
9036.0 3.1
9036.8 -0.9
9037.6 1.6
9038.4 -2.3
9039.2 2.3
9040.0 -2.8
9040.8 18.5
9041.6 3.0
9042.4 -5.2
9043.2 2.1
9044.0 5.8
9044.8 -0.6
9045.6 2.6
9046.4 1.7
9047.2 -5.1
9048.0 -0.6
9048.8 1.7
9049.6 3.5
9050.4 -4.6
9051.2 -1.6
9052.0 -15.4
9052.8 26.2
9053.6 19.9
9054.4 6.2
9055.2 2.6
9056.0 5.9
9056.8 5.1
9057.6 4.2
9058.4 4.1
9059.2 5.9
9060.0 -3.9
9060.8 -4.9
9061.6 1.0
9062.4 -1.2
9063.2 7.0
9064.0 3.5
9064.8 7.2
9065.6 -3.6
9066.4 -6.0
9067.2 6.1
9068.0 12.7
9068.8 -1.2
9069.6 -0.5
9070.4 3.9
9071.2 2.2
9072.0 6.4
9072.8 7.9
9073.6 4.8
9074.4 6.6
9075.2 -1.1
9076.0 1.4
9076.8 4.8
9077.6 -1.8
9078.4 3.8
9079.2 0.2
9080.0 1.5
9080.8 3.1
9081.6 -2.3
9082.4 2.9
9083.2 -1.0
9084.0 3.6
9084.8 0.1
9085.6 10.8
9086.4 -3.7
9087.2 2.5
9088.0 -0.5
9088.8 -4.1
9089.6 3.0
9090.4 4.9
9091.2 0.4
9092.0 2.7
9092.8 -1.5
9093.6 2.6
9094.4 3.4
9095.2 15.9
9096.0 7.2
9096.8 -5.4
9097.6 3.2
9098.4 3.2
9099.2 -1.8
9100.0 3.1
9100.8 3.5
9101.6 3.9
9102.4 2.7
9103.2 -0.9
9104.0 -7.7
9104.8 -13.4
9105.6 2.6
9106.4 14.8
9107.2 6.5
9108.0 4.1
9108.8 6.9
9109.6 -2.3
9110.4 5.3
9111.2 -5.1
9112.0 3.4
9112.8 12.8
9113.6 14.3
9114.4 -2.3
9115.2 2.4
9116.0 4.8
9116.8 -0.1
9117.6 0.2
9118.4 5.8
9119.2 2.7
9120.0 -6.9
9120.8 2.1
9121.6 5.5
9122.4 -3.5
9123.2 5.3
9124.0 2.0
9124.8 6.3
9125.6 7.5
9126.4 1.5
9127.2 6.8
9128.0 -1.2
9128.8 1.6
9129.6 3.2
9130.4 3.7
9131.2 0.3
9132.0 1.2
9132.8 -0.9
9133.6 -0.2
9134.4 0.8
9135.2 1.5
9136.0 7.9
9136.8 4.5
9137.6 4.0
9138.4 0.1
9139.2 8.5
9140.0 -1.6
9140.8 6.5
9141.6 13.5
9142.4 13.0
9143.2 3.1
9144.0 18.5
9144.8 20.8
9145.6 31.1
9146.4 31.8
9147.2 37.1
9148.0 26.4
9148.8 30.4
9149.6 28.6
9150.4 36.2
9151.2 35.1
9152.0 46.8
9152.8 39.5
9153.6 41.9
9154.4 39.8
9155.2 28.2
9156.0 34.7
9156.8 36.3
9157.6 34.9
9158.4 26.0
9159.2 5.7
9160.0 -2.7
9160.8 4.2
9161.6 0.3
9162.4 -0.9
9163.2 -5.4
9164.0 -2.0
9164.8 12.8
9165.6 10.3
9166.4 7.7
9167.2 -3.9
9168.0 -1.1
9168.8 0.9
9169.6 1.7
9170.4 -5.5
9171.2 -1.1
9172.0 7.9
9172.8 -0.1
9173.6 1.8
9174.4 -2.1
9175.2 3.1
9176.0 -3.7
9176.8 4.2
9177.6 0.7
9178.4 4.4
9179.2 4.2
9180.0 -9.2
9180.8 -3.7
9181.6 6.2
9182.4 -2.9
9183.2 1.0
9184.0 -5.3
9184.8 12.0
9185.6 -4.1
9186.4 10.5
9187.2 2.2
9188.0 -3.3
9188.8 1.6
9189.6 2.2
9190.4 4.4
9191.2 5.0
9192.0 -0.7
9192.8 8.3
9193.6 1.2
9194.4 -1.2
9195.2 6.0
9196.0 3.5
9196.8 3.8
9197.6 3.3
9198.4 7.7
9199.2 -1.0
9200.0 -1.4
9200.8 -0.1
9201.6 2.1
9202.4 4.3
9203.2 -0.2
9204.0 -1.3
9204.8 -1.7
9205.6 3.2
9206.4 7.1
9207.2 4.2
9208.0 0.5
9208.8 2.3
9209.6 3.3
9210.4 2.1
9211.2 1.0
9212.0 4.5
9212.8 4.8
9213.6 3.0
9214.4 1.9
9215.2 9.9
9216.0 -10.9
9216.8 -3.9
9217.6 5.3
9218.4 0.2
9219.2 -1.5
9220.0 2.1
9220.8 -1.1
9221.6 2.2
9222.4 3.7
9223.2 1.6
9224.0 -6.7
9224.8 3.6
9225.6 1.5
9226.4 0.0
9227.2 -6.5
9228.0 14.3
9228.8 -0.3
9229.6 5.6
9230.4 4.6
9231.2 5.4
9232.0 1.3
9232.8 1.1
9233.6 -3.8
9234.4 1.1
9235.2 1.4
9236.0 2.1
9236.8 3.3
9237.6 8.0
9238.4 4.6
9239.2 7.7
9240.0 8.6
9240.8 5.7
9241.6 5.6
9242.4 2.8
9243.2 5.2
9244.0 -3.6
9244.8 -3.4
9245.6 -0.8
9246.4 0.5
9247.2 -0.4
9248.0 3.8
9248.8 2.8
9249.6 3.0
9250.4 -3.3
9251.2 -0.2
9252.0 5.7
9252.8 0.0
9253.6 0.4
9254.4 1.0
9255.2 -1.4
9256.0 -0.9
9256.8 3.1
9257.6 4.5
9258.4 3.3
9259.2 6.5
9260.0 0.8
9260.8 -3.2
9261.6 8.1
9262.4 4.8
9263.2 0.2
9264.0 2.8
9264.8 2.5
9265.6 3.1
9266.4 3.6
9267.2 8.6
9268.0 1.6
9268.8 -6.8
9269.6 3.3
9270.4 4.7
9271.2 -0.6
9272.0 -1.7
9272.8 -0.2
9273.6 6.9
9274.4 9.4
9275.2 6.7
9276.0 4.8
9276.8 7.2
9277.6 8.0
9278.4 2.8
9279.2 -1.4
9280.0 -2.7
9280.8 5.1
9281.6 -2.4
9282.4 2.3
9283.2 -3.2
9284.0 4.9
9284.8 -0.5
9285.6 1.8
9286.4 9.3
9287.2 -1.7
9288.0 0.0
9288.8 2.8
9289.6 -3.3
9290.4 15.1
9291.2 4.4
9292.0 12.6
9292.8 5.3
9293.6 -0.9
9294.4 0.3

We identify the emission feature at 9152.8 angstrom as [O II]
